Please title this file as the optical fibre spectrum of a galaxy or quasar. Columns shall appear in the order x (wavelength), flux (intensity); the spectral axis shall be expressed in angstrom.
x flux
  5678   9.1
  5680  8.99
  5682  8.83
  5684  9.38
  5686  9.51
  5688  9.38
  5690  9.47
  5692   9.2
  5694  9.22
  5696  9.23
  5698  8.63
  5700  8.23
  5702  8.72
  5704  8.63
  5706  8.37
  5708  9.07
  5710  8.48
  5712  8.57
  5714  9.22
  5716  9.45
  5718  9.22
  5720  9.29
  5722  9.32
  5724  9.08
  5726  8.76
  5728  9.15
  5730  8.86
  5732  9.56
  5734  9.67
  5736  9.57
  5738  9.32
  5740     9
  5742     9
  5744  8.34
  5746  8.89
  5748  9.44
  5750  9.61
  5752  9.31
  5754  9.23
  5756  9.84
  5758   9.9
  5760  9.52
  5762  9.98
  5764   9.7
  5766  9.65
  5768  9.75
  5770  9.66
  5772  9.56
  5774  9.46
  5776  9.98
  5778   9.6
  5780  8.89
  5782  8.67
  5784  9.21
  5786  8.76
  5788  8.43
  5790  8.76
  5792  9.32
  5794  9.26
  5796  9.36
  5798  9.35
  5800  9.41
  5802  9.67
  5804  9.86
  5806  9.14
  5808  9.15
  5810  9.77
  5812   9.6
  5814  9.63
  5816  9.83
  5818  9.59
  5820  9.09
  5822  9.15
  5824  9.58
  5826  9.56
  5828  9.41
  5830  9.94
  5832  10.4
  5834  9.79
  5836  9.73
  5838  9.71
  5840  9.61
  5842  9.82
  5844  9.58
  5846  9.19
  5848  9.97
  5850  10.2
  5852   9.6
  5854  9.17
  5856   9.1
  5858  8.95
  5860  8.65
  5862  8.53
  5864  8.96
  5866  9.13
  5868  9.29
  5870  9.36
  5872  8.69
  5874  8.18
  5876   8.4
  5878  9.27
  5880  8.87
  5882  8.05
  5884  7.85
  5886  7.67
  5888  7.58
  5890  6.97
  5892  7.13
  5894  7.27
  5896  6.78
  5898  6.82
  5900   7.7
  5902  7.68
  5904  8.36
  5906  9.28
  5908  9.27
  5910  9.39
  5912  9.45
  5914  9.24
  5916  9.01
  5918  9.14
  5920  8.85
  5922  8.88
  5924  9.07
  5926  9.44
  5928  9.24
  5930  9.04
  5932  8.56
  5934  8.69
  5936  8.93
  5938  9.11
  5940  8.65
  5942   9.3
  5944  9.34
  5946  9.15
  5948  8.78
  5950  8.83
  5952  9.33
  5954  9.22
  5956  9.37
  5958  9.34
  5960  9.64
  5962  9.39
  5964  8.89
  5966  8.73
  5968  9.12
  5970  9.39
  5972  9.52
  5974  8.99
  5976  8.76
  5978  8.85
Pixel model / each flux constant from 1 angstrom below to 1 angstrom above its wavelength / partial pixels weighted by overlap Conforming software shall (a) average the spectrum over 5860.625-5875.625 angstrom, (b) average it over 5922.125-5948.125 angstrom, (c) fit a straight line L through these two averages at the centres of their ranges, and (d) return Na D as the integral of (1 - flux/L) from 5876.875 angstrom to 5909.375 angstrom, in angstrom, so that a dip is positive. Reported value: 3.6 angstrom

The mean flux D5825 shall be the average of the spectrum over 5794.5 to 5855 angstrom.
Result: 9.59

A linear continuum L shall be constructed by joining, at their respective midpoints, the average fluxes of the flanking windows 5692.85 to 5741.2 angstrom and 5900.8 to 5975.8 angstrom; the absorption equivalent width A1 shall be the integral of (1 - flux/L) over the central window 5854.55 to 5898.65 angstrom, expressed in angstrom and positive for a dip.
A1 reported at 3.8 angstrom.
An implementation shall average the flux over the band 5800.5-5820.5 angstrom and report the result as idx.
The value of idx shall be 9.54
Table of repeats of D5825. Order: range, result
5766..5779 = 9.67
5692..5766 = 9.16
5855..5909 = 8.29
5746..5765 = 9.58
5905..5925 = 9.16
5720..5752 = 9.18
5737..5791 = 9.31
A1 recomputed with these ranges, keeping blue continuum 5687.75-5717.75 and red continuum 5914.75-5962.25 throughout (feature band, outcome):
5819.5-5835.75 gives -1.1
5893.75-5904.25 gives 1.9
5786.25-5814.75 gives -1.0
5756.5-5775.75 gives -1.6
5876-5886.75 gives 0.8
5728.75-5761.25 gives -1.3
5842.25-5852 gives -0.8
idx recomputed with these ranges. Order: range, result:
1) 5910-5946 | 9.07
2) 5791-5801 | 9.34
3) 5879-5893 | 7.73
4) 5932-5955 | 9.01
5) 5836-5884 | 9.13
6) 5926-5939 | 8.97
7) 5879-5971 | 8.69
